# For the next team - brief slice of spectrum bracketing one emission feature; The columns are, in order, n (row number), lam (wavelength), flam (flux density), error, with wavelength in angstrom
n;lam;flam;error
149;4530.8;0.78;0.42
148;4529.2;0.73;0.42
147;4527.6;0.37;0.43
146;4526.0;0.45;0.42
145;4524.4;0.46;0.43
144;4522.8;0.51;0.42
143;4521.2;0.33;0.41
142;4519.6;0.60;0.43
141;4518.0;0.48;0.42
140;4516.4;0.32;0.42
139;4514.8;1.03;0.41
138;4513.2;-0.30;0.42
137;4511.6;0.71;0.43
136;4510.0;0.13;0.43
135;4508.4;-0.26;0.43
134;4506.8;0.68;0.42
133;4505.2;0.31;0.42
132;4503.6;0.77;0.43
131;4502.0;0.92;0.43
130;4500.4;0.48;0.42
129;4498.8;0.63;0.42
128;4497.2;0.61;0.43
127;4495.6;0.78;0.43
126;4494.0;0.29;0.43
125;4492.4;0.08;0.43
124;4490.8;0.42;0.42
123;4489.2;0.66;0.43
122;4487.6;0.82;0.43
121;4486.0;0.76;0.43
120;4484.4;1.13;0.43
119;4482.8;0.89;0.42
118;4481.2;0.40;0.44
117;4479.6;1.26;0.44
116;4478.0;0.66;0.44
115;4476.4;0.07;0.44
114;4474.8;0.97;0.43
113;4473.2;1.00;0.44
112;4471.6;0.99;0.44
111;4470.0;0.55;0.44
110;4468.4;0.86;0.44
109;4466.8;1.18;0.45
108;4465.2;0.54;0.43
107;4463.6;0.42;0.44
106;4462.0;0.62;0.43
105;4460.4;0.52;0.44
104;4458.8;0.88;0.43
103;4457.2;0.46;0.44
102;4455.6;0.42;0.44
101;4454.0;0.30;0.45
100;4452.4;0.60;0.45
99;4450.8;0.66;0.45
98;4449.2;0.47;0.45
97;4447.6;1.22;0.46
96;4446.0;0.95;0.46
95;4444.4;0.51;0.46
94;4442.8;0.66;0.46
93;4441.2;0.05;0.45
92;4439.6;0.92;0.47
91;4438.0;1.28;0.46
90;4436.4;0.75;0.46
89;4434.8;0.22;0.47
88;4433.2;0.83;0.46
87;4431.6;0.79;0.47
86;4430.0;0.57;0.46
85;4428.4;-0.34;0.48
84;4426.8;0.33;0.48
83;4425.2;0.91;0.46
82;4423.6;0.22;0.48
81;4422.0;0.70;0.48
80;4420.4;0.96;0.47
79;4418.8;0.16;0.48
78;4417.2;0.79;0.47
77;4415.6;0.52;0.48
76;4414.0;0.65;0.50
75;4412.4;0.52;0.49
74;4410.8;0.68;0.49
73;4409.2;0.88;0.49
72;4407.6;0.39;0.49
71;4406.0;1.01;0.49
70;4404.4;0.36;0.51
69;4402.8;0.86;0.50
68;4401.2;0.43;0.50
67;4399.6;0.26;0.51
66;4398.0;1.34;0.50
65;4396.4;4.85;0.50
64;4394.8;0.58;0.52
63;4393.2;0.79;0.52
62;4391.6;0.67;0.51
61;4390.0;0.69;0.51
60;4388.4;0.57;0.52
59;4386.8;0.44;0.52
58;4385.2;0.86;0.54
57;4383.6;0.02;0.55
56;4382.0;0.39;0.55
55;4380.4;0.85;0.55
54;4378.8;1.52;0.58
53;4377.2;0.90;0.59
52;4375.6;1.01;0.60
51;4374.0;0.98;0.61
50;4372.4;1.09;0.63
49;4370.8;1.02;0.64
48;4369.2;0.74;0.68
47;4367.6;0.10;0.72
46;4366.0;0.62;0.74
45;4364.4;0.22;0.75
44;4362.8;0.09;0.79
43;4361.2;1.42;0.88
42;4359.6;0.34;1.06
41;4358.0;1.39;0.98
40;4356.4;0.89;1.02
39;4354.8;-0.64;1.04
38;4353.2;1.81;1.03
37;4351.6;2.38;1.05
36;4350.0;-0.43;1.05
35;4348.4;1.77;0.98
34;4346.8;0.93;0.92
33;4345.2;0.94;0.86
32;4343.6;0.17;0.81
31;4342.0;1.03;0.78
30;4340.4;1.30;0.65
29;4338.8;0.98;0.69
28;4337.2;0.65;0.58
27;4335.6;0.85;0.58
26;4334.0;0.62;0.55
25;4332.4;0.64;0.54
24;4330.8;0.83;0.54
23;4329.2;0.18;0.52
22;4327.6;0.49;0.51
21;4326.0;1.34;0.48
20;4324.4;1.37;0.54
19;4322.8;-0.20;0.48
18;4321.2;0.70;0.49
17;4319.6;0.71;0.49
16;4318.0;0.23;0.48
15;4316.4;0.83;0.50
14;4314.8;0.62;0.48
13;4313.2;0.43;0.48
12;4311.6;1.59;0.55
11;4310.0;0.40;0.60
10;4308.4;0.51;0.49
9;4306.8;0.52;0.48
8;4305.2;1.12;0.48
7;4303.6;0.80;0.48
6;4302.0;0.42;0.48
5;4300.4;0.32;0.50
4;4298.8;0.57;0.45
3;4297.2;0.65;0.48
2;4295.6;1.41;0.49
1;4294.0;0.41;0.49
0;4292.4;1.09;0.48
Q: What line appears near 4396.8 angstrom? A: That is Hgamma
